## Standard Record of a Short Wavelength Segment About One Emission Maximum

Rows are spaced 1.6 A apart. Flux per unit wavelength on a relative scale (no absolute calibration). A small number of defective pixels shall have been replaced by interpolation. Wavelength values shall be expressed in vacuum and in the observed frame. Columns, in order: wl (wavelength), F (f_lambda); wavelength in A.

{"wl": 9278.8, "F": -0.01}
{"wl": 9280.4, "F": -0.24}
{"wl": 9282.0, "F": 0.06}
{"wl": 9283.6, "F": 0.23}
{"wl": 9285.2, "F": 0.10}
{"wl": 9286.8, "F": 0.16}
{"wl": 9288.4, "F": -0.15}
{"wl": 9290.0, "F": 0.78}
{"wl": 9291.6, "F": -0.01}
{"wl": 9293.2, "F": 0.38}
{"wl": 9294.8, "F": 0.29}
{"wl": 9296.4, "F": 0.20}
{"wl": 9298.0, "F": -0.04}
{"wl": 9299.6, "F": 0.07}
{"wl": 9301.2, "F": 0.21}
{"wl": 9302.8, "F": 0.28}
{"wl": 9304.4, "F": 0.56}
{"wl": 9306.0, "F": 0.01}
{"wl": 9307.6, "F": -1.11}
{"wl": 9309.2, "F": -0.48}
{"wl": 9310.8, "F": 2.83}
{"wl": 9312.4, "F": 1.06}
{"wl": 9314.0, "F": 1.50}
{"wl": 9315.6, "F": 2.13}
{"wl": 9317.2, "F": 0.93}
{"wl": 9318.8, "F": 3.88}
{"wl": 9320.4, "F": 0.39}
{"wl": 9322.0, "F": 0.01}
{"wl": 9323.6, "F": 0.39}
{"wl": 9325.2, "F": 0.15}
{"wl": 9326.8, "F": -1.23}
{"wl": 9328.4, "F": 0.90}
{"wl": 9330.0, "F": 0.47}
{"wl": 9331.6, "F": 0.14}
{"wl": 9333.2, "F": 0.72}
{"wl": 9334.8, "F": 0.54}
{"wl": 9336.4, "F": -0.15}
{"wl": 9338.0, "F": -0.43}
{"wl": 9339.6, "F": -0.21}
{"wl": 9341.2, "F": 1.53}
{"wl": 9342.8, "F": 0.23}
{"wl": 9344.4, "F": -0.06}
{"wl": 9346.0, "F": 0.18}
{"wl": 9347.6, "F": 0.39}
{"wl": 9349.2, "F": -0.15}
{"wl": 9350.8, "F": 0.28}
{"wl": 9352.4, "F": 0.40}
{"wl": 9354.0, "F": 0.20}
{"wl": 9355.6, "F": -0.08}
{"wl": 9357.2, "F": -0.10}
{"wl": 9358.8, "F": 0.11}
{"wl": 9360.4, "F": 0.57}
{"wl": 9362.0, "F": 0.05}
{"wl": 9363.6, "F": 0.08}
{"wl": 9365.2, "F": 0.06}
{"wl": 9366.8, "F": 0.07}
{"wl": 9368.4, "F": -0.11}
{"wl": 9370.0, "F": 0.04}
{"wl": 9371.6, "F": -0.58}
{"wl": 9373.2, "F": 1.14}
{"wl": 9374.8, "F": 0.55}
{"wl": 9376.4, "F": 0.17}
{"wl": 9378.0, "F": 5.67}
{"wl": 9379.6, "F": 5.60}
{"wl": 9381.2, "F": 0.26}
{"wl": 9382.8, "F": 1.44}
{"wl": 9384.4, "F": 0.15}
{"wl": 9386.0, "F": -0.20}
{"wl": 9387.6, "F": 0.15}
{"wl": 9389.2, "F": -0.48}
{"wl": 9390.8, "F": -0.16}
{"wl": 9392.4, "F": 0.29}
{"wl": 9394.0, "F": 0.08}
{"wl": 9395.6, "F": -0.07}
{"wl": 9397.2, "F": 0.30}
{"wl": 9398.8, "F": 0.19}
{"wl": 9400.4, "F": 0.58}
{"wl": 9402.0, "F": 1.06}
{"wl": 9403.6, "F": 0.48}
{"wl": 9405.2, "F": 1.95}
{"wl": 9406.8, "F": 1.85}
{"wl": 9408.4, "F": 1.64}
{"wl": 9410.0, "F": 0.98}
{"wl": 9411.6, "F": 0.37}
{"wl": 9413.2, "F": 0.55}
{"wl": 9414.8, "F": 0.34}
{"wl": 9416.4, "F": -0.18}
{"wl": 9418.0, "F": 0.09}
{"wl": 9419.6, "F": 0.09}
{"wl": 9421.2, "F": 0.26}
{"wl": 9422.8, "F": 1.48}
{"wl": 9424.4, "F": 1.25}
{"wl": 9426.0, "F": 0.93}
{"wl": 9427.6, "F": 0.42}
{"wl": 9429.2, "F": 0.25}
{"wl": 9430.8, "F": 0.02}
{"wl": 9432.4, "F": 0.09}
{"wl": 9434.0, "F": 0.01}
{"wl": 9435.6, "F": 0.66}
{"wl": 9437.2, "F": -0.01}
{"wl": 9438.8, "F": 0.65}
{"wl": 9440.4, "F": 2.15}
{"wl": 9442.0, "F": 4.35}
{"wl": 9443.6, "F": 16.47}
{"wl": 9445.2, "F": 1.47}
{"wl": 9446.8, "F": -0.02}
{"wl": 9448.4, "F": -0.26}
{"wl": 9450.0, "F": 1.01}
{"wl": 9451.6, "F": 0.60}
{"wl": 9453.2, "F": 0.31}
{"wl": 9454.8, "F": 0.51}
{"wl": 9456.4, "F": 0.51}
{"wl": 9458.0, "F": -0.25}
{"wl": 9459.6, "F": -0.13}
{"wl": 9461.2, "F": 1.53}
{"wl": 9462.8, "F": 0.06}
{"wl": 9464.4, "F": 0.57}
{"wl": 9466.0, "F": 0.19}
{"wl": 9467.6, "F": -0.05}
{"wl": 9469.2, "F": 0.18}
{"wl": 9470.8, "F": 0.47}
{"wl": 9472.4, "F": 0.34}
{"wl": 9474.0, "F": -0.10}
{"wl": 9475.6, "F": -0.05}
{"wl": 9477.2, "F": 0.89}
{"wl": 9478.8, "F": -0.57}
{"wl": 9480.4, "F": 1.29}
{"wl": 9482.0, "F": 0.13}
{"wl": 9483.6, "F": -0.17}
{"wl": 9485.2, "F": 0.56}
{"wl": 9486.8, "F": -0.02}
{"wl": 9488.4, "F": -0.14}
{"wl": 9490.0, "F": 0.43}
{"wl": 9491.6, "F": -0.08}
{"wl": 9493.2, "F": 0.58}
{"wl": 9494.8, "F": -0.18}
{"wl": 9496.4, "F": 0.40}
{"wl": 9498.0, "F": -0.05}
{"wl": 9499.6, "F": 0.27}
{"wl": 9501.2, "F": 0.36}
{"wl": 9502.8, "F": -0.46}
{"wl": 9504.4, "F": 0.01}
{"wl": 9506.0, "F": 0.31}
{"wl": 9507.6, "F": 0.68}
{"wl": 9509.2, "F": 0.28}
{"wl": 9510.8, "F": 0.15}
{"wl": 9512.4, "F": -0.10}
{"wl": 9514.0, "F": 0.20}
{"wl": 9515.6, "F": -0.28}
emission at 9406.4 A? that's [O III] 5007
